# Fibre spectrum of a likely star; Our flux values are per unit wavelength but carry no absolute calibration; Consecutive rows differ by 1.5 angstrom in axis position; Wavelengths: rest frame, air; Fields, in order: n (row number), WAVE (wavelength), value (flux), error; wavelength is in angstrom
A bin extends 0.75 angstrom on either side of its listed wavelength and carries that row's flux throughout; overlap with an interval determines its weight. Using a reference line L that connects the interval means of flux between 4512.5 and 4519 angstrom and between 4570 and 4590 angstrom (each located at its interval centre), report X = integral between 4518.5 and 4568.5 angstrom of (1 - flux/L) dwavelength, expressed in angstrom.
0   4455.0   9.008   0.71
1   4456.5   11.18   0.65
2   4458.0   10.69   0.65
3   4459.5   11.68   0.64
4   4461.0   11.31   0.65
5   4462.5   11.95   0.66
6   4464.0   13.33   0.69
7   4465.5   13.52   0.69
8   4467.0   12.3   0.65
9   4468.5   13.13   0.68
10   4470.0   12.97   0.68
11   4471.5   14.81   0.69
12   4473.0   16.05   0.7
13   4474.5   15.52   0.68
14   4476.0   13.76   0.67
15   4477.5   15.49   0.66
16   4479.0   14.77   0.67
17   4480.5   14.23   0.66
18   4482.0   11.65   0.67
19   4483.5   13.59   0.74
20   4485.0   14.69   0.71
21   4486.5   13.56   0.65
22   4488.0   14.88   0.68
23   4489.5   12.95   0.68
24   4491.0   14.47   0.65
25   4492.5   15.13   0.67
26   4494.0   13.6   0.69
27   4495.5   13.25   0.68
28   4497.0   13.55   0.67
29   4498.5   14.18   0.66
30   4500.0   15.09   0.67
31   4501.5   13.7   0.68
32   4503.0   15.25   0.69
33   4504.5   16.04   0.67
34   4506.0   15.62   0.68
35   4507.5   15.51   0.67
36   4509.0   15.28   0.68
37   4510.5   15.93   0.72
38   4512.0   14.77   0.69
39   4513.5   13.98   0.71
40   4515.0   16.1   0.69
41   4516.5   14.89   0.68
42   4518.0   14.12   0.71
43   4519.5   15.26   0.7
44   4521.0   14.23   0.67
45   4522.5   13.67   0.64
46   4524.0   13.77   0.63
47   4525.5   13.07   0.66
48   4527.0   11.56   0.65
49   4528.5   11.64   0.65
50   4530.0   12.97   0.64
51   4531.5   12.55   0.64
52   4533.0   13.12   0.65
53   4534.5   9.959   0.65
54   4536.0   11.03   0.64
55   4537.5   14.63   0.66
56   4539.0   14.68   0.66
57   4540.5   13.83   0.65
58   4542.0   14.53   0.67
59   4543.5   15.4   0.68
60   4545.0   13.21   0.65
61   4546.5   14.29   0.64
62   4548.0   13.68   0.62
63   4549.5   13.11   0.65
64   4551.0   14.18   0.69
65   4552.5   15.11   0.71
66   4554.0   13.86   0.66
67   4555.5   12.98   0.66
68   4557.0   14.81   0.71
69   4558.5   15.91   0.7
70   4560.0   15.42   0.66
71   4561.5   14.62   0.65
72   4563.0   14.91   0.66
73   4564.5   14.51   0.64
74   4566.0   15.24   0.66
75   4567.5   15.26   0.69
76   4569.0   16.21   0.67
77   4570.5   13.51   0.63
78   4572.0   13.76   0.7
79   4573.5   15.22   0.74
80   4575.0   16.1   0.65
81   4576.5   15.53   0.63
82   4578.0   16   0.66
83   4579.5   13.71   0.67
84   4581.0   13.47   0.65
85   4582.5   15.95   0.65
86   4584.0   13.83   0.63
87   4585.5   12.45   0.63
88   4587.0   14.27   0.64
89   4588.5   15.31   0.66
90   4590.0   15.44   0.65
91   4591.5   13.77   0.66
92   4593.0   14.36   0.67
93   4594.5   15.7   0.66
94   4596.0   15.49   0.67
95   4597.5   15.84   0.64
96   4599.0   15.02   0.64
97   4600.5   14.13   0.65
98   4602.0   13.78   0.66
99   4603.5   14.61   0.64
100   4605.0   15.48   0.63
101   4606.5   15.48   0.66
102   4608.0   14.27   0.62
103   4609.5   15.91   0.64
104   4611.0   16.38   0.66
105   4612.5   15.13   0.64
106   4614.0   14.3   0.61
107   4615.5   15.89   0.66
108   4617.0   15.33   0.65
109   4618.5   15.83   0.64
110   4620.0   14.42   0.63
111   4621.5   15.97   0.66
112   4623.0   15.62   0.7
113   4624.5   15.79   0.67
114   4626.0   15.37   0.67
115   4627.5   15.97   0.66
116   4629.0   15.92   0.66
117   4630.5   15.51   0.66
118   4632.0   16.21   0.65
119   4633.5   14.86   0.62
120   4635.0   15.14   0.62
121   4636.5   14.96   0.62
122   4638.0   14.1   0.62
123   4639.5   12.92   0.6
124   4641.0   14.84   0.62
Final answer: 2.9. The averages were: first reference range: 14.8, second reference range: 14.6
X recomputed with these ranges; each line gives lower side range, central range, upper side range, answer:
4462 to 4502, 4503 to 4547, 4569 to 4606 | 0.78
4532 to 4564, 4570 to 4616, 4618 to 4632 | 0.28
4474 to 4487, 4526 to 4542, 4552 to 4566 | 2.01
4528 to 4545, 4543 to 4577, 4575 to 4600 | -1.77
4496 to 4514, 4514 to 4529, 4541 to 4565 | 0.88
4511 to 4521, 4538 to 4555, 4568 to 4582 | 0.79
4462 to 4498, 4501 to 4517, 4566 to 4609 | -1.22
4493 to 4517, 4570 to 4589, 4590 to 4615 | 0.51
